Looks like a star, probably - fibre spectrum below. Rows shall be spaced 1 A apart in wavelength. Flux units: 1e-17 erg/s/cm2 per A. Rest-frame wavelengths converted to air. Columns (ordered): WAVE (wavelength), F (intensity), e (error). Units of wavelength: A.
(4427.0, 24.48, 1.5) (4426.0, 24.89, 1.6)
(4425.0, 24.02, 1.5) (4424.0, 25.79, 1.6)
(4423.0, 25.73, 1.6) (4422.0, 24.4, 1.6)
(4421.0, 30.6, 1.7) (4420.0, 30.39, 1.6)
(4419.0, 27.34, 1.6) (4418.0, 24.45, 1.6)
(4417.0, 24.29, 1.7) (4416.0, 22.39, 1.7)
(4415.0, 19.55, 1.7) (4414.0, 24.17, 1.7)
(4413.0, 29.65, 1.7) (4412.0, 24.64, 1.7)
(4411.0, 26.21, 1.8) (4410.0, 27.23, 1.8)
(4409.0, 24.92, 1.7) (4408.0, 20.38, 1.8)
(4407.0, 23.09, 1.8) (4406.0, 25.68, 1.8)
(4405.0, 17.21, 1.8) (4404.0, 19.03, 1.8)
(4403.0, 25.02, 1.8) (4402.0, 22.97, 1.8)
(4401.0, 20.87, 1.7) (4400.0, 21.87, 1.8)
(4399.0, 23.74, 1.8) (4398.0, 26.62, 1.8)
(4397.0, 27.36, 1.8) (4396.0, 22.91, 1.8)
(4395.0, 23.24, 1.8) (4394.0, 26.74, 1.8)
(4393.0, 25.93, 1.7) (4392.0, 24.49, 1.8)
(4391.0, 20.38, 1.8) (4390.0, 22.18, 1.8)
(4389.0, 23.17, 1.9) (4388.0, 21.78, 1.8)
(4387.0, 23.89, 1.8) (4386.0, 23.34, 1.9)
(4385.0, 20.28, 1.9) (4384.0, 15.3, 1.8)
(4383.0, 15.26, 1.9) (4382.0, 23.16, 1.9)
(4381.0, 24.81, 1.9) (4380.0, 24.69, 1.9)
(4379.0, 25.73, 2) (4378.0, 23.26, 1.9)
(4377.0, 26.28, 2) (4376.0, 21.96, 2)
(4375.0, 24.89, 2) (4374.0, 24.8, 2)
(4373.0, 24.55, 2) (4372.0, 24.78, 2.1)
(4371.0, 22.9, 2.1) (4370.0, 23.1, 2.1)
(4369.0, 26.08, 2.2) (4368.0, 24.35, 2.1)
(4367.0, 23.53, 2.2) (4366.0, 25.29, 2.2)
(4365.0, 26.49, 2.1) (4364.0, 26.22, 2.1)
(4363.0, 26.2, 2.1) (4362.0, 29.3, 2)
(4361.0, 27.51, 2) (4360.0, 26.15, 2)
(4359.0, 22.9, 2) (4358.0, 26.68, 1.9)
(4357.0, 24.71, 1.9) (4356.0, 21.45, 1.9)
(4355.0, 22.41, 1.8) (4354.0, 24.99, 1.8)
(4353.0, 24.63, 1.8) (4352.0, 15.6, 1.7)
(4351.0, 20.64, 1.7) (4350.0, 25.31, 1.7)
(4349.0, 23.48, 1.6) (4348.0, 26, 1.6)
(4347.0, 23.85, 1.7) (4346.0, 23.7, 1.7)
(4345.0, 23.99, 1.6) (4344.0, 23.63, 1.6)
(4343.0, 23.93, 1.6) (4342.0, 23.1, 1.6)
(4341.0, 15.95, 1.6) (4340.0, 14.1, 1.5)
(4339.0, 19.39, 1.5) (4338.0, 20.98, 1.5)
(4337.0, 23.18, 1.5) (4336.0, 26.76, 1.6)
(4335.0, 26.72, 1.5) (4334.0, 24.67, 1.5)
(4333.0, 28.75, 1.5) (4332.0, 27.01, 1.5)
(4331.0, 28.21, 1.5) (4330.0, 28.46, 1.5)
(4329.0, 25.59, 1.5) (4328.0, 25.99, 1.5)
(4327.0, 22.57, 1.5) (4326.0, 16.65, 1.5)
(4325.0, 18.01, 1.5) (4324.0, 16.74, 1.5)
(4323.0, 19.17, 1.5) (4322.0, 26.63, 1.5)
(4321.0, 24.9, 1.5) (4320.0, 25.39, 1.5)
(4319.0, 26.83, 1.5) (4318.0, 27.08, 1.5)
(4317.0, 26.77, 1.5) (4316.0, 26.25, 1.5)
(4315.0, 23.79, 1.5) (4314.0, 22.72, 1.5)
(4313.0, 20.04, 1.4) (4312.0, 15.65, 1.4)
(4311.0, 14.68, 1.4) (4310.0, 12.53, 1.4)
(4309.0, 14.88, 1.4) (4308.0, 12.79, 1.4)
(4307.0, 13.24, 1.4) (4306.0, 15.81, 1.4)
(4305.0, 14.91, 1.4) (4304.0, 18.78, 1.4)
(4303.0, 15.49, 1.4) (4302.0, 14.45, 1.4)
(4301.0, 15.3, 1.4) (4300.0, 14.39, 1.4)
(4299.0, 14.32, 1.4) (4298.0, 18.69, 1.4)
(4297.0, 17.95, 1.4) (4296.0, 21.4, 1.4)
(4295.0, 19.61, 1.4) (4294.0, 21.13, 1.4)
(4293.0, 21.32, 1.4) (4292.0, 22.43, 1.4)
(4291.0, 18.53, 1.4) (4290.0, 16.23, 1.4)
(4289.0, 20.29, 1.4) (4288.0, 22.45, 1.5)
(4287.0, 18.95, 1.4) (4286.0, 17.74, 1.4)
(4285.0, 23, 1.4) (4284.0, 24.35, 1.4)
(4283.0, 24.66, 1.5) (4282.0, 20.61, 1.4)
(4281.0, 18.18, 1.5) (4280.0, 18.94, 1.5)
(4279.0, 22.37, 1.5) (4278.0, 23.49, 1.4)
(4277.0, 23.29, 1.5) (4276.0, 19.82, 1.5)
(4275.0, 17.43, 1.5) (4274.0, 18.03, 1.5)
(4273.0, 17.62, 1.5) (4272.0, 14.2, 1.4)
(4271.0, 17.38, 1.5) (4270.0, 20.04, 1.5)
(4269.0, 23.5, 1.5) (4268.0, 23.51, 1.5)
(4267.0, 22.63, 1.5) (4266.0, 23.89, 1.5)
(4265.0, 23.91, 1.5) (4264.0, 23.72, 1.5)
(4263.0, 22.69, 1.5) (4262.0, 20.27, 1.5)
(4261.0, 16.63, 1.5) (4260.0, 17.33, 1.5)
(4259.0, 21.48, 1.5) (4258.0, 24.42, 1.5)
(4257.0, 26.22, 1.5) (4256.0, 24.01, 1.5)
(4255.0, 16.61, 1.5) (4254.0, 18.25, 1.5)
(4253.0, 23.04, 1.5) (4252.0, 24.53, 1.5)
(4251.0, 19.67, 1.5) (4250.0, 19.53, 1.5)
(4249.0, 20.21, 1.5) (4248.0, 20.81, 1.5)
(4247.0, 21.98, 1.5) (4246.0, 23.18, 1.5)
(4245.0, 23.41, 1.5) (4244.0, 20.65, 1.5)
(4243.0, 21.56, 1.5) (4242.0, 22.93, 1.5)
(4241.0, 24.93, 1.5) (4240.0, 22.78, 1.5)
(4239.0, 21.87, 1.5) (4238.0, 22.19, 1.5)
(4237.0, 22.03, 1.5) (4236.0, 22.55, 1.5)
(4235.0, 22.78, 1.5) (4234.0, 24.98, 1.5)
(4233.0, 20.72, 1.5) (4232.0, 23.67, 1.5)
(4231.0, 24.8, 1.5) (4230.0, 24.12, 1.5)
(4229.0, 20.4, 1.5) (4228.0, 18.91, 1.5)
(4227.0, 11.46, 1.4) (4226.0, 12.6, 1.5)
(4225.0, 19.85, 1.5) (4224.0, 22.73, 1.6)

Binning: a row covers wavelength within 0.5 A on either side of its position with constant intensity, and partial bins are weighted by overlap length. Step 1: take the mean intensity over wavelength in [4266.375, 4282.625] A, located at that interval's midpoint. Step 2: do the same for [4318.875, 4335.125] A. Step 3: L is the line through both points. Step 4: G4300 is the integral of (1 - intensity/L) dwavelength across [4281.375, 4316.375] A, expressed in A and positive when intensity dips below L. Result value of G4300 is 5.4 A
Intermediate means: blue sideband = 20.1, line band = 18.5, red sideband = 24.1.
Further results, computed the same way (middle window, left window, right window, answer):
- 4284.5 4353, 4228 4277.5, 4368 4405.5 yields 4.4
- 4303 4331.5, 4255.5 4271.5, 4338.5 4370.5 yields 2.7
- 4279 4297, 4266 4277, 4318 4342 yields 0.2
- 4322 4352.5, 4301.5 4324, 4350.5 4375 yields -1.2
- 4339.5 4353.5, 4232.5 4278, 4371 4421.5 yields 0.6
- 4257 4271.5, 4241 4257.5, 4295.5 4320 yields -0.5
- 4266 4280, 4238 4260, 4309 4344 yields 1.1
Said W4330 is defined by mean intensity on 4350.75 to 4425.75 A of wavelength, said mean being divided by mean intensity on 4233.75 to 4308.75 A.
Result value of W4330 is 1.18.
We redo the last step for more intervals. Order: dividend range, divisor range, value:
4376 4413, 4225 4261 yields 1.09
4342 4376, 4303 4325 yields 1.23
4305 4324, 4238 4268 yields 0.93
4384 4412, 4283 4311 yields 1.30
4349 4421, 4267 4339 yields 1.16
